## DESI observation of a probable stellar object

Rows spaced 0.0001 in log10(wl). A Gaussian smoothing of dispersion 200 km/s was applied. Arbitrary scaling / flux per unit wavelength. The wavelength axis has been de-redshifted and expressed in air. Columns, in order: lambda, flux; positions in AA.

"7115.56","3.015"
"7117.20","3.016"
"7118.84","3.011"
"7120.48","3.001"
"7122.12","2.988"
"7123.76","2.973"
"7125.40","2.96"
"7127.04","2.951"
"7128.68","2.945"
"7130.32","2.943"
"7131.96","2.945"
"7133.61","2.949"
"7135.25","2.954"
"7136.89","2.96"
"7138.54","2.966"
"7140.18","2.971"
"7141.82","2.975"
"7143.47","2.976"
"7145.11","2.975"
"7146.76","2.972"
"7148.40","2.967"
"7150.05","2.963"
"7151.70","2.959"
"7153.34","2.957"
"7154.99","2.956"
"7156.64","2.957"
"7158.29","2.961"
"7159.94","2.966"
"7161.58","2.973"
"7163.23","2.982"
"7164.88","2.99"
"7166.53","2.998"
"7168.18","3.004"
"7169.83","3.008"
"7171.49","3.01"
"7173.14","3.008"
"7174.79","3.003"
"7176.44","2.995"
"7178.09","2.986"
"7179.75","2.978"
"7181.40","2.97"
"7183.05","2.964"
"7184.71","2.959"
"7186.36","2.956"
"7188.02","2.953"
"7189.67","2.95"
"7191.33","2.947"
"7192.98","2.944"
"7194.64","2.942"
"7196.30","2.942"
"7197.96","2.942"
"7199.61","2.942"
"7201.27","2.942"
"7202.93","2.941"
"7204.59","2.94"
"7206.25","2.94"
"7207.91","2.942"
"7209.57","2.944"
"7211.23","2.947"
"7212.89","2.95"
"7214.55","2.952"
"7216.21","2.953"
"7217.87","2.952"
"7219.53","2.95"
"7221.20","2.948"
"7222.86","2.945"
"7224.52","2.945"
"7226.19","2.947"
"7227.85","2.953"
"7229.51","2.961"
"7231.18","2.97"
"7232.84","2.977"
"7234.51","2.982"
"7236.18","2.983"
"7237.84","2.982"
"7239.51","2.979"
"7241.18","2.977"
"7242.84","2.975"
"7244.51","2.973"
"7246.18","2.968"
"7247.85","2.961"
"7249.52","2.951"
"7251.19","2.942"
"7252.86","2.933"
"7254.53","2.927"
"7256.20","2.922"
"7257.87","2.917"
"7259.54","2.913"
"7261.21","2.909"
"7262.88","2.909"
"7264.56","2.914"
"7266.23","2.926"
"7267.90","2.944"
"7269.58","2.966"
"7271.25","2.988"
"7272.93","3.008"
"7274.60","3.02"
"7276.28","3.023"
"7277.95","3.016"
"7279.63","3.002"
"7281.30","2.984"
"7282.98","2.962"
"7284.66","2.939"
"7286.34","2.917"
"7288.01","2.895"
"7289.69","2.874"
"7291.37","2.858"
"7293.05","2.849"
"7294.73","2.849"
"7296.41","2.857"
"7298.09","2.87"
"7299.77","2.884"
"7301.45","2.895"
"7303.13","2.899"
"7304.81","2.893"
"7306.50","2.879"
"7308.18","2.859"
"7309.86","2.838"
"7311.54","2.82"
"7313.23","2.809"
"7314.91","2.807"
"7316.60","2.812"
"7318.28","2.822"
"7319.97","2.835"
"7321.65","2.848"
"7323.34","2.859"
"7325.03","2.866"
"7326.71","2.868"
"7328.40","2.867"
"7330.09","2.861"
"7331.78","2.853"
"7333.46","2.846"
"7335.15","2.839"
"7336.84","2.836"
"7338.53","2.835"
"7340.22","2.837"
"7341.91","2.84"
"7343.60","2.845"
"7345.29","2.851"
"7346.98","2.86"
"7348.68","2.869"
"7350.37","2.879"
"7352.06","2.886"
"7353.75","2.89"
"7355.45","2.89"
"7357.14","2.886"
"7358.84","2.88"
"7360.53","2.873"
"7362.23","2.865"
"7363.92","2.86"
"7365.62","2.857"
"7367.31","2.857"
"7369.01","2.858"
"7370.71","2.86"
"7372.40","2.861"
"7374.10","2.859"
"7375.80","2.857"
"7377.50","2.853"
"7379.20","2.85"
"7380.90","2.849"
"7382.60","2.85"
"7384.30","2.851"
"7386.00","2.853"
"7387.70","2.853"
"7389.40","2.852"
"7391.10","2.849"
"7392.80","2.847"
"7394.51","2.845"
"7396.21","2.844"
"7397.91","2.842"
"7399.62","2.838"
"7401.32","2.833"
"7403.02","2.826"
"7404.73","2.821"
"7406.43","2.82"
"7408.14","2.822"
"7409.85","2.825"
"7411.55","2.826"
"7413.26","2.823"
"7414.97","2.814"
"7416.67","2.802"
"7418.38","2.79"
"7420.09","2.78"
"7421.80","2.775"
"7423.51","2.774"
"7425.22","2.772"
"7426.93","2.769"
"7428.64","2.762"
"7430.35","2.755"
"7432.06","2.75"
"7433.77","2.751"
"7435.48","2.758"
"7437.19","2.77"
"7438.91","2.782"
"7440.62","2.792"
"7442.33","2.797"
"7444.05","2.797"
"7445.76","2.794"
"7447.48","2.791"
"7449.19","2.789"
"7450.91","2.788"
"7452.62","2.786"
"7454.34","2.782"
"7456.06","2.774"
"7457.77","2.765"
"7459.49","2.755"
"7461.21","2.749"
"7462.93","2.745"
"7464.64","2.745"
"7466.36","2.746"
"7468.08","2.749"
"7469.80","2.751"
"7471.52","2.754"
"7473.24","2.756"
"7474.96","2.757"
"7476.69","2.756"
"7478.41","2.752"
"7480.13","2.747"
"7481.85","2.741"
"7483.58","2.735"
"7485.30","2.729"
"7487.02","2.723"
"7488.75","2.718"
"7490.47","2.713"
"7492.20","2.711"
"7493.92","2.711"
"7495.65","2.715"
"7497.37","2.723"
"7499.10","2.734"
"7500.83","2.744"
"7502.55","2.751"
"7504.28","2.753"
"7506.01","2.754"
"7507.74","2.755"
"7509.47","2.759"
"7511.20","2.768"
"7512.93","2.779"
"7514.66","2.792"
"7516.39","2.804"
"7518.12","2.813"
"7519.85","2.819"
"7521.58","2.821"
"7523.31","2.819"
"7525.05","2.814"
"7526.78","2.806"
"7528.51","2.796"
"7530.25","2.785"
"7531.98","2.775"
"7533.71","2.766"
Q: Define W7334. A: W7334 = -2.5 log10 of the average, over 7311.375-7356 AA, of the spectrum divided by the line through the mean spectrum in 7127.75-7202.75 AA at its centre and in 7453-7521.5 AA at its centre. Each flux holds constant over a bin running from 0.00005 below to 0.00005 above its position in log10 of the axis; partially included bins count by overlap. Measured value 0.00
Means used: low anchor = 2.97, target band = 2.85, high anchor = 2.75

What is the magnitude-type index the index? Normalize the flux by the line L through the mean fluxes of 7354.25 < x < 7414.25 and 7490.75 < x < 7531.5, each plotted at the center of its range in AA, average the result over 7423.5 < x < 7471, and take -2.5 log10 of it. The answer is 0.016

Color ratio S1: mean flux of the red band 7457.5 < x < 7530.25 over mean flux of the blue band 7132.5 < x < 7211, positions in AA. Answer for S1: 0.93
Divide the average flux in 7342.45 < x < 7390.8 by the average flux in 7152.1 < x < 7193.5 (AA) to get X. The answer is 1.0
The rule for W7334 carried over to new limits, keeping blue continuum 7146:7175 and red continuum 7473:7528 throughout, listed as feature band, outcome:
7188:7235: 0.00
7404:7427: 0.00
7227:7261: -0.01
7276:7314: 0.00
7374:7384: -0.01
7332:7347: 0.01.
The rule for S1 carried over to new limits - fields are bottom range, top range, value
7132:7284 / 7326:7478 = 0.95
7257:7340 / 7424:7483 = 0.96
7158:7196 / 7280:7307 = 0.97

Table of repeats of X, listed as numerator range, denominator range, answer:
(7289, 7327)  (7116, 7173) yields 0.96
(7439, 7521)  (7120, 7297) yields 0.93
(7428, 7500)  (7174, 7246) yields 0.93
